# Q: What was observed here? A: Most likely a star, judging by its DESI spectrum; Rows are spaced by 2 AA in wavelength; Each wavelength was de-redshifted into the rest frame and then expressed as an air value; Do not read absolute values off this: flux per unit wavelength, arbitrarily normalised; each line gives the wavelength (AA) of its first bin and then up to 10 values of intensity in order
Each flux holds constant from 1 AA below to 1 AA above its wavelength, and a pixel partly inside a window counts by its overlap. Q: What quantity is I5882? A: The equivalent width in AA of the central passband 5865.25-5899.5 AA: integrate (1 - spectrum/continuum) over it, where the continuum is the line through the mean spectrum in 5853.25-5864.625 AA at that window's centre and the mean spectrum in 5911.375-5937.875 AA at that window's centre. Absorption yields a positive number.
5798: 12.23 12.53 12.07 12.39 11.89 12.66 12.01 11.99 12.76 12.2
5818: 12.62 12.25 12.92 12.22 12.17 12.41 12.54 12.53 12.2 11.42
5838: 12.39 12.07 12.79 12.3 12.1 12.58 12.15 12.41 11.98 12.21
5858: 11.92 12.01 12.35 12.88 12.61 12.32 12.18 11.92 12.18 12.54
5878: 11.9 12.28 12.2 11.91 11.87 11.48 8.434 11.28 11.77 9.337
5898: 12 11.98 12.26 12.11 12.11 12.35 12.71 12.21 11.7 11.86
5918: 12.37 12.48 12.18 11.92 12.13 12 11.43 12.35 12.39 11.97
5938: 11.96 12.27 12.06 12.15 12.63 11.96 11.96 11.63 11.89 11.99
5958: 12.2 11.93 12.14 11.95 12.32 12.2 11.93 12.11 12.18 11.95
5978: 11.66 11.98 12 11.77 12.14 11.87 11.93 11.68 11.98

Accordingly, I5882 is 1.4 AA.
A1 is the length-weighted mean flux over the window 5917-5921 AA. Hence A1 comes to 12.4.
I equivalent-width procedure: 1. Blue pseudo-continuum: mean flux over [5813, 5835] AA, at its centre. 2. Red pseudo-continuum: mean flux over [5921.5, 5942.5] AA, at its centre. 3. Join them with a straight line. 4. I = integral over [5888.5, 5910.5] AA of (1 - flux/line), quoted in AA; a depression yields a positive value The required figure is 1.3 AA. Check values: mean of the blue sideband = 12.4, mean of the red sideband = 12.1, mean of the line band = 11.5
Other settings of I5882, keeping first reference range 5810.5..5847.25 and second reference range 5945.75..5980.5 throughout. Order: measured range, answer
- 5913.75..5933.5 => 0.1 AA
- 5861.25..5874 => -0.1 AA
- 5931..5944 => -0.1 AA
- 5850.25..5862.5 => 0.1 AA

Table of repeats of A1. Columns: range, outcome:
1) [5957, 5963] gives 12.1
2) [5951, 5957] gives 11.8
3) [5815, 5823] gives 12.5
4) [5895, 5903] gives 11.4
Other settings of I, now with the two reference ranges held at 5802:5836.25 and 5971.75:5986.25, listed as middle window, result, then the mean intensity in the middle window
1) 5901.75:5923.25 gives -0.2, 12.2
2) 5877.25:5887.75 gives 0.2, 12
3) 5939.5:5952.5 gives -0.1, 12.1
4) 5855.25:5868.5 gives -0.1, 12.3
